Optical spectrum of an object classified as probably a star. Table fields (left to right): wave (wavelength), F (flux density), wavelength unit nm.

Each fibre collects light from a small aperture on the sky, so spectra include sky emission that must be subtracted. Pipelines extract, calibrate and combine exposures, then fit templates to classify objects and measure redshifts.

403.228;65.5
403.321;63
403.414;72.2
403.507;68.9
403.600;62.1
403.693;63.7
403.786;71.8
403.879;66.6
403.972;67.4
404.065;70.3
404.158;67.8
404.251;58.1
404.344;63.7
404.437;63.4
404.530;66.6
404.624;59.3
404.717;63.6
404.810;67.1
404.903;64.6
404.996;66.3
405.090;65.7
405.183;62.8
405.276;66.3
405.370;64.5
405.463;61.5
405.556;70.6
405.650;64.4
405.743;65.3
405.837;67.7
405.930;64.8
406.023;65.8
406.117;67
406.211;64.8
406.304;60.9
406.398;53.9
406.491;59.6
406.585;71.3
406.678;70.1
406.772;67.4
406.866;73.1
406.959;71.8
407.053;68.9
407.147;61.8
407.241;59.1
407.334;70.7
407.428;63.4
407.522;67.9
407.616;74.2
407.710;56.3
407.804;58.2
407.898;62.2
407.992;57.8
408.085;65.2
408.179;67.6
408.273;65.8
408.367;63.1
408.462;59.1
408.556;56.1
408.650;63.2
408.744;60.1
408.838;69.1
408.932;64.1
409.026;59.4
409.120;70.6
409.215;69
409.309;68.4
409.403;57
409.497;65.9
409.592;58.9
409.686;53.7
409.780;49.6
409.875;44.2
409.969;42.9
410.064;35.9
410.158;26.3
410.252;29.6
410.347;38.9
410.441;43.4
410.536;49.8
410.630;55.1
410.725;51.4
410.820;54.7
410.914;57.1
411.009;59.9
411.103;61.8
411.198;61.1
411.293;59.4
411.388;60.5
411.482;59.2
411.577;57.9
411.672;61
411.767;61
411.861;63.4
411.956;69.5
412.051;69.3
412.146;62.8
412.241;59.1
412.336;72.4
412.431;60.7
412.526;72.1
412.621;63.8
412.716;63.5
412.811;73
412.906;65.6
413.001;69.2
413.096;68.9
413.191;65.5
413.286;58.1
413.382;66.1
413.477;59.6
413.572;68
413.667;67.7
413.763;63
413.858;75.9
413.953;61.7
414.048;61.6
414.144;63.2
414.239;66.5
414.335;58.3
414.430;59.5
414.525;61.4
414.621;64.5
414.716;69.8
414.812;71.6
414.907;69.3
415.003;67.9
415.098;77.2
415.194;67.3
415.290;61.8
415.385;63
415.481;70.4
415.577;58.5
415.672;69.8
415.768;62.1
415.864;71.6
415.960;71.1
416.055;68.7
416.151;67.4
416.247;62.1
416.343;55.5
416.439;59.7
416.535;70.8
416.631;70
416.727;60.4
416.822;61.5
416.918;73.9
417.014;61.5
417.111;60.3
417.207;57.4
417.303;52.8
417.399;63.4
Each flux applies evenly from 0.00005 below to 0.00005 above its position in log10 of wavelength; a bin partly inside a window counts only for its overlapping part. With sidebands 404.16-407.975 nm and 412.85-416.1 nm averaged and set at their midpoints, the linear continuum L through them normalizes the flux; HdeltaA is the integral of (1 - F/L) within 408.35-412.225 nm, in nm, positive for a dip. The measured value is 0.521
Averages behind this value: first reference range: 64.8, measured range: 56.6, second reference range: 66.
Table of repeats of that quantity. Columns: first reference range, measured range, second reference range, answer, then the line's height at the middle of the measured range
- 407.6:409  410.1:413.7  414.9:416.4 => 0.274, 64.4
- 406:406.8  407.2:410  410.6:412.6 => 0.073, 63.2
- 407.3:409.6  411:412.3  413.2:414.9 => 0.046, 64.3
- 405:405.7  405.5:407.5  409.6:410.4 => -0.230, 59.2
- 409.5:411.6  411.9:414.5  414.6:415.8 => -0.229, 60.2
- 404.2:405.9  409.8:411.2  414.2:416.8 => 0.389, 65.2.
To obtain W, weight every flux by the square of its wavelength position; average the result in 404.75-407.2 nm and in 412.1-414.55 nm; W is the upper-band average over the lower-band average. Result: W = 1.02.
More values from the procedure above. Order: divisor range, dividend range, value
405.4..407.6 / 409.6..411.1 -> 0.73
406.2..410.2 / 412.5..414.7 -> 1.09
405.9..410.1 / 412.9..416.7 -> 1.09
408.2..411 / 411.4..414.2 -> 1.20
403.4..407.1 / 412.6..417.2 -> 1.04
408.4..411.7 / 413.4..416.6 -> 1.22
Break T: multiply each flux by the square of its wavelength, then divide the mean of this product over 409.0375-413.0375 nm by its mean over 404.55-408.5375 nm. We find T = 0.91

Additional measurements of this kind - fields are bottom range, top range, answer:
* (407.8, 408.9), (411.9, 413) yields 1.09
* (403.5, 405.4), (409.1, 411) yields 0.80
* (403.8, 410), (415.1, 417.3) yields 1.06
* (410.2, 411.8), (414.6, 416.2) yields 1.28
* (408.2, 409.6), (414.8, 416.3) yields 1.10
